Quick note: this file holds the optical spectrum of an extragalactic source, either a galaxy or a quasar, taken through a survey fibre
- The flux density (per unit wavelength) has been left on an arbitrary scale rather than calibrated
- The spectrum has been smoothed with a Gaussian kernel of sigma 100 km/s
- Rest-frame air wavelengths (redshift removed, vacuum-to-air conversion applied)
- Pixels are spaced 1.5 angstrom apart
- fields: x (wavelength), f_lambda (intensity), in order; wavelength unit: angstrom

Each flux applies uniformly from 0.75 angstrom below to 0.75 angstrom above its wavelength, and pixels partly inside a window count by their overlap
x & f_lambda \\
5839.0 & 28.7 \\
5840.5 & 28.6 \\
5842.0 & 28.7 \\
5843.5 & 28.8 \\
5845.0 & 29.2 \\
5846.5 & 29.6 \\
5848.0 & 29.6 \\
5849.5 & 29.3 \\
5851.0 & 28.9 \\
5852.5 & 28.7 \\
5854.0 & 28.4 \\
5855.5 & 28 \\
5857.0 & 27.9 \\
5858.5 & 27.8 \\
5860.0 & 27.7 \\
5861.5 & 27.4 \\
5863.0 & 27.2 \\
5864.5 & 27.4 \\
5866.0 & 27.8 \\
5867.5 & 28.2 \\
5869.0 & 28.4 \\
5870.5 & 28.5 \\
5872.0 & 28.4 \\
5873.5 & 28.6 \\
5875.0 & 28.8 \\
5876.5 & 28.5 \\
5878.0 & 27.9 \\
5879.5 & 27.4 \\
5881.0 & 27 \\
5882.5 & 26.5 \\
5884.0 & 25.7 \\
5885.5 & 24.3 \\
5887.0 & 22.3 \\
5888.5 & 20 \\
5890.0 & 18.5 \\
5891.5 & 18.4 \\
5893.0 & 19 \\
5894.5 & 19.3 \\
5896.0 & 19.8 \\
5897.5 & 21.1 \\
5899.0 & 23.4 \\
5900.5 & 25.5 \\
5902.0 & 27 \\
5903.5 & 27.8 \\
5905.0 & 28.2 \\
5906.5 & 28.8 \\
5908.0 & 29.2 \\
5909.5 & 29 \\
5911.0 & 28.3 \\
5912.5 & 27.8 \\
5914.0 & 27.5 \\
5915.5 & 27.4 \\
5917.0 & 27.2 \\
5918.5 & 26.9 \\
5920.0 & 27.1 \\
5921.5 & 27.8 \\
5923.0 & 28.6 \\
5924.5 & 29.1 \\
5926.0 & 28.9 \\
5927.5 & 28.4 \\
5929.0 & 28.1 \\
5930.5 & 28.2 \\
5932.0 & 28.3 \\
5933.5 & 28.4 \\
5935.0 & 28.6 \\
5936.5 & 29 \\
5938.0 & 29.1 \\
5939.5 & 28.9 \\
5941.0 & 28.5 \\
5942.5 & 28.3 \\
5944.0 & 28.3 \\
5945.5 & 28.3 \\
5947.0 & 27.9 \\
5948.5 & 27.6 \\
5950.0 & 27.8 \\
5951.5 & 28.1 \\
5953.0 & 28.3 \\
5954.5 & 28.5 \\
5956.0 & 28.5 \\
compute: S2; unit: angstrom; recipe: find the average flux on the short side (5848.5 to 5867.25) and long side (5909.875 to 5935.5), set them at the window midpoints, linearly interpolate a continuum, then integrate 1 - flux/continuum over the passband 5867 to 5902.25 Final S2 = 4.3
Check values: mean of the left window 28.1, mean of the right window 28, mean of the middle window 24.6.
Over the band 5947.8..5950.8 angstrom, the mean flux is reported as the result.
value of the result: 27.7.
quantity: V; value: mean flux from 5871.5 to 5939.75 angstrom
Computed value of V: 26.4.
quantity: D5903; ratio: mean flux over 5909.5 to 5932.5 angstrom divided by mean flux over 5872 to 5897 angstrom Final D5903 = 1.17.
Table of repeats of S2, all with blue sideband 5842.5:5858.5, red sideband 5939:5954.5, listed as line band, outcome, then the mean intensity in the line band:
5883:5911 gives 4.5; 23.9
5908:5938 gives 0.2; 28.2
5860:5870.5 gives 0.3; 27.8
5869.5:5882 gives 0.2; 28.1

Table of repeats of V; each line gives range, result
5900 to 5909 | 27.8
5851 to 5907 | 25.9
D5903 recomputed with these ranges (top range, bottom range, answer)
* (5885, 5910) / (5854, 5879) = 0.84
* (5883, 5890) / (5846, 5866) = 0.80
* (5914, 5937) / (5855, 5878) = 1.00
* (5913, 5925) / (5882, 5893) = 1.26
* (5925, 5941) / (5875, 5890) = 1.13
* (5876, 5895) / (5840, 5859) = 0.82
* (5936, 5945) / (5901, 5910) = 1.02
